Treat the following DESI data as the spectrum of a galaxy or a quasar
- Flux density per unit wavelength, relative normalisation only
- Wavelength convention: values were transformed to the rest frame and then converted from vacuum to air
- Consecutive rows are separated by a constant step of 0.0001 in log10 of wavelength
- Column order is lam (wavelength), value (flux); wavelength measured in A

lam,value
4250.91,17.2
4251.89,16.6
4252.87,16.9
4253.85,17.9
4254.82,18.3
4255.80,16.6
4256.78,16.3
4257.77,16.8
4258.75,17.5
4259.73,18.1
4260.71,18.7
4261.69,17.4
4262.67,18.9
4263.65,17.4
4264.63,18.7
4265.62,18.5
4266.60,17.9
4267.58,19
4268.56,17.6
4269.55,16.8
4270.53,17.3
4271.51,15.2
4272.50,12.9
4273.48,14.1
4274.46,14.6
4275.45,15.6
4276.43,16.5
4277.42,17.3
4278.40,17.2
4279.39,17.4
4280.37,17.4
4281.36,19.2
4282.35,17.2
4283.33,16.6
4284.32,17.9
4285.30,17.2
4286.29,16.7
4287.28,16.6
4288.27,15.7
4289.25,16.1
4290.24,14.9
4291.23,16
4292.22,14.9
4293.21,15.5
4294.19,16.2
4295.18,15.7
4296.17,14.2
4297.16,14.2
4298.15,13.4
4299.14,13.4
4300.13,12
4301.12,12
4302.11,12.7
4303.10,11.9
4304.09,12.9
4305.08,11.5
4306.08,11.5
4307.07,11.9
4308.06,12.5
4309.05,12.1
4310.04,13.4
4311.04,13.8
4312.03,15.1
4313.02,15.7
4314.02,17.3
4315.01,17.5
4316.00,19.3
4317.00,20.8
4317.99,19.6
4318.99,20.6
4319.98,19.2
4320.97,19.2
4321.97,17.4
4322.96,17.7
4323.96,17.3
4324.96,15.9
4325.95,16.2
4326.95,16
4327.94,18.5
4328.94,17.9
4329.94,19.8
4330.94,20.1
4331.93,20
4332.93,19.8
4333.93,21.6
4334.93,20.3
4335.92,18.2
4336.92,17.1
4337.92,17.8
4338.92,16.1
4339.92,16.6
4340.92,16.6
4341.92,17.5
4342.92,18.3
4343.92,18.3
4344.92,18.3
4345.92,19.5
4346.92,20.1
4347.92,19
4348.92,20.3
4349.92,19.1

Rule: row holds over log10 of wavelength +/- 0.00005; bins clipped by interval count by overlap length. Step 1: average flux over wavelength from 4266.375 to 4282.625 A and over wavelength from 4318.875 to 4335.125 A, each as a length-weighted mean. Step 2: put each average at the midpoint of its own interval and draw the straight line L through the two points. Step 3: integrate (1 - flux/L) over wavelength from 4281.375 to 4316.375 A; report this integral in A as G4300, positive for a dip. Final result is 5.5 A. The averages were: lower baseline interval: 16.6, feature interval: 14.8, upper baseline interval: 18.6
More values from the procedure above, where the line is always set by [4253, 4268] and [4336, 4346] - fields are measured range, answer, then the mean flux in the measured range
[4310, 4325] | -0.02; 17.7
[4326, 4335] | -0.79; 19.1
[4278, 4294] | 1.00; 16.6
